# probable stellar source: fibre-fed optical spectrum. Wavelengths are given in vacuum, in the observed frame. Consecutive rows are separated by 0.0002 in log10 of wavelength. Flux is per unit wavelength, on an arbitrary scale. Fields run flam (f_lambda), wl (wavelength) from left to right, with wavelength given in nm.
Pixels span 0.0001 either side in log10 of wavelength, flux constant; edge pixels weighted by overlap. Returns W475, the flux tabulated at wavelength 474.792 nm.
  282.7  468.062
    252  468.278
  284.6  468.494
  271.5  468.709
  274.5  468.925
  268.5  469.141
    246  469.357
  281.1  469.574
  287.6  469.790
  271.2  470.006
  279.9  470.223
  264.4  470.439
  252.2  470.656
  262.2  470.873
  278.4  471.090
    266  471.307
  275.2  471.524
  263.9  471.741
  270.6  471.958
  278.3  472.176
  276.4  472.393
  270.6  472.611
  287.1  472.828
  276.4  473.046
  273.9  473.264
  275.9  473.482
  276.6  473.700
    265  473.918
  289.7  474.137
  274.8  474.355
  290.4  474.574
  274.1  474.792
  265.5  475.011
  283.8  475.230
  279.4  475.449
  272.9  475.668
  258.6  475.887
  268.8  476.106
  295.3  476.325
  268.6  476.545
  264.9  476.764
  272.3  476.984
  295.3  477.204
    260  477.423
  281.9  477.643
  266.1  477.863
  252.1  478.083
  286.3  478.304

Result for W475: 274.1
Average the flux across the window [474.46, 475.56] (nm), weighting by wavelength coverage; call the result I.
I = 278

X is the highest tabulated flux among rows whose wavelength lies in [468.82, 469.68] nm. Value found 281.1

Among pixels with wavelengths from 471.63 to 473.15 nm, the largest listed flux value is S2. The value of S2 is 287.1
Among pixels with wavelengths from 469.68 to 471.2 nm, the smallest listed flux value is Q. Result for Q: 252.2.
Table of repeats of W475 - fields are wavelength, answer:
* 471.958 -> 270.6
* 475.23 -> 283.8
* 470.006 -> 271.2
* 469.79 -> 287.6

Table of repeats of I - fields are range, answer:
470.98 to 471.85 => 271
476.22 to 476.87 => 276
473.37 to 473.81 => 276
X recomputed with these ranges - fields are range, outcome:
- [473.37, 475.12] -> 290.4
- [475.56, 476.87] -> 295.3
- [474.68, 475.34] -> 283.8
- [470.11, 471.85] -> 279.9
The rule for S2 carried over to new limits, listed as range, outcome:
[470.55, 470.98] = 262.2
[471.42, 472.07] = 275.2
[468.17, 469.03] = 284.6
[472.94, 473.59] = 276.4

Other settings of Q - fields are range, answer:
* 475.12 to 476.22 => 258.6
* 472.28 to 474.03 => 265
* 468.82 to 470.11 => 246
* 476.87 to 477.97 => 260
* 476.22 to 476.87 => 264.9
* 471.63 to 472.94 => 263.9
